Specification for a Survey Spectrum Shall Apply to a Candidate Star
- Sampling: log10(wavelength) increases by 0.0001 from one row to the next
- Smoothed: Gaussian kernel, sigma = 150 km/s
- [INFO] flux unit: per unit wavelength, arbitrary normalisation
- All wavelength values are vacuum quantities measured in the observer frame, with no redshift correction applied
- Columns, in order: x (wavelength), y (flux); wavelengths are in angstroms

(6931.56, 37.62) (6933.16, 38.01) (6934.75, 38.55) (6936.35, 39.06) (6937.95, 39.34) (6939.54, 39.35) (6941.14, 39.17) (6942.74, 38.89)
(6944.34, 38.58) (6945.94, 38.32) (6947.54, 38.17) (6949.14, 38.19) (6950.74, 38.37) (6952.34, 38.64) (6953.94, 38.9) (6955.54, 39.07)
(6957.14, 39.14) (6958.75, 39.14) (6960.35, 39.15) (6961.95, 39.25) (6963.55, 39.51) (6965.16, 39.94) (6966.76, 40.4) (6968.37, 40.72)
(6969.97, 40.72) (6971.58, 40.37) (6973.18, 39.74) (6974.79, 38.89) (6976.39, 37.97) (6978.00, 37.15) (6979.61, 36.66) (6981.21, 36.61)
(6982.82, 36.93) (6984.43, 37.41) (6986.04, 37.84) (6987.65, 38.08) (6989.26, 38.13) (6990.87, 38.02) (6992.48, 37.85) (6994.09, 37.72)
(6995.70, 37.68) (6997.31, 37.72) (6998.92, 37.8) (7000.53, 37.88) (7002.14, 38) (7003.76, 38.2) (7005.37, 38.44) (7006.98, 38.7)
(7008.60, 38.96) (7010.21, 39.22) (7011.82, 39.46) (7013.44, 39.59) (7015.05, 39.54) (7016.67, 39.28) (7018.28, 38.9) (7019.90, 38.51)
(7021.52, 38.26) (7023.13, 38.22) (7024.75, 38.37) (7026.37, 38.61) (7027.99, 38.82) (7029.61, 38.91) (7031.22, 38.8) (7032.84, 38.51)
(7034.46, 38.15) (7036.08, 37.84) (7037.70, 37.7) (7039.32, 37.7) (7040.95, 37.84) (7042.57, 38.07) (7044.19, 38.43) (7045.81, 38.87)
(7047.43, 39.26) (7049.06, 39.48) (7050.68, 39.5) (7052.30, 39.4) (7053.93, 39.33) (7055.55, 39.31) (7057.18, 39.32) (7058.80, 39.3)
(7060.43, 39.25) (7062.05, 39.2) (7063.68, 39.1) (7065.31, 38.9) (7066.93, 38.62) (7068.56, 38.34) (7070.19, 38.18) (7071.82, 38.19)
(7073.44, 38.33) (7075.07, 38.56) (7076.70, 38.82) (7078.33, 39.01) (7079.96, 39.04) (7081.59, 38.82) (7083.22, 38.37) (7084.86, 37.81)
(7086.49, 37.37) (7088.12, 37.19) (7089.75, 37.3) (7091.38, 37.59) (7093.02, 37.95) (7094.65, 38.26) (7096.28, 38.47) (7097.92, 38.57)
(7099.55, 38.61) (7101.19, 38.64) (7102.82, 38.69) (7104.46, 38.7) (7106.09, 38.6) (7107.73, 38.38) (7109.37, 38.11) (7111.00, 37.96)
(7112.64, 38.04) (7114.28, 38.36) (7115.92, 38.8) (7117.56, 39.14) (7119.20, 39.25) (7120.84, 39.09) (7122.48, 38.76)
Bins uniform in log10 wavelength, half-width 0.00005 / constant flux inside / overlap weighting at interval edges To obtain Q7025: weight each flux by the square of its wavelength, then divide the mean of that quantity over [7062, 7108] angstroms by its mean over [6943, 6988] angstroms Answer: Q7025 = 1.0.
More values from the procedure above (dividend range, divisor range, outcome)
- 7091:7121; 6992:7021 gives 1.03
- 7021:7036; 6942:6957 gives 1.02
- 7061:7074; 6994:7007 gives 1.04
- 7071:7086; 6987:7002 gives 1.04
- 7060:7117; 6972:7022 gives 1.03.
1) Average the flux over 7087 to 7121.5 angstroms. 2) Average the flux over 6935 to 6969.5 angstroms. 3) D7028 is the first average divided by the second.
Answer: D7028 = 1.0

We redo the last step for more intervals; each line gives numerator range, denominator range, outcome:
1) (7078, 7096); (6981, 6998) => 1.01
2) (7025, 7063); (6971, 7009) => 1.02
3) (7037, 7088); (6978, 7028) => 1.01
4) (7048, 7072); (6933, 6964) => 1.00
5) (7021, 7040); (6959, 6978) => 0.97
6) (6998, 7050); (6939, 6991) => 1.00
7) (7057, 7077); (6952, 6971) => 0.98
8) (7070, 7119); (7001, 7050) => 0.99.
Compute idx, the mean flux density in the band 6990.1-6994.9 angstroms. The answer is 37.9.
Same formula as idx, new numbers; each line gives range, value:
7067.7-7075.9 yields 38.3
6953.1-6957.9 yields 39.1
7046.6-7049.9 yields 39.4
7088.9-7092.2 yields 37.5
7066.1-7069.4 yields 38.5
